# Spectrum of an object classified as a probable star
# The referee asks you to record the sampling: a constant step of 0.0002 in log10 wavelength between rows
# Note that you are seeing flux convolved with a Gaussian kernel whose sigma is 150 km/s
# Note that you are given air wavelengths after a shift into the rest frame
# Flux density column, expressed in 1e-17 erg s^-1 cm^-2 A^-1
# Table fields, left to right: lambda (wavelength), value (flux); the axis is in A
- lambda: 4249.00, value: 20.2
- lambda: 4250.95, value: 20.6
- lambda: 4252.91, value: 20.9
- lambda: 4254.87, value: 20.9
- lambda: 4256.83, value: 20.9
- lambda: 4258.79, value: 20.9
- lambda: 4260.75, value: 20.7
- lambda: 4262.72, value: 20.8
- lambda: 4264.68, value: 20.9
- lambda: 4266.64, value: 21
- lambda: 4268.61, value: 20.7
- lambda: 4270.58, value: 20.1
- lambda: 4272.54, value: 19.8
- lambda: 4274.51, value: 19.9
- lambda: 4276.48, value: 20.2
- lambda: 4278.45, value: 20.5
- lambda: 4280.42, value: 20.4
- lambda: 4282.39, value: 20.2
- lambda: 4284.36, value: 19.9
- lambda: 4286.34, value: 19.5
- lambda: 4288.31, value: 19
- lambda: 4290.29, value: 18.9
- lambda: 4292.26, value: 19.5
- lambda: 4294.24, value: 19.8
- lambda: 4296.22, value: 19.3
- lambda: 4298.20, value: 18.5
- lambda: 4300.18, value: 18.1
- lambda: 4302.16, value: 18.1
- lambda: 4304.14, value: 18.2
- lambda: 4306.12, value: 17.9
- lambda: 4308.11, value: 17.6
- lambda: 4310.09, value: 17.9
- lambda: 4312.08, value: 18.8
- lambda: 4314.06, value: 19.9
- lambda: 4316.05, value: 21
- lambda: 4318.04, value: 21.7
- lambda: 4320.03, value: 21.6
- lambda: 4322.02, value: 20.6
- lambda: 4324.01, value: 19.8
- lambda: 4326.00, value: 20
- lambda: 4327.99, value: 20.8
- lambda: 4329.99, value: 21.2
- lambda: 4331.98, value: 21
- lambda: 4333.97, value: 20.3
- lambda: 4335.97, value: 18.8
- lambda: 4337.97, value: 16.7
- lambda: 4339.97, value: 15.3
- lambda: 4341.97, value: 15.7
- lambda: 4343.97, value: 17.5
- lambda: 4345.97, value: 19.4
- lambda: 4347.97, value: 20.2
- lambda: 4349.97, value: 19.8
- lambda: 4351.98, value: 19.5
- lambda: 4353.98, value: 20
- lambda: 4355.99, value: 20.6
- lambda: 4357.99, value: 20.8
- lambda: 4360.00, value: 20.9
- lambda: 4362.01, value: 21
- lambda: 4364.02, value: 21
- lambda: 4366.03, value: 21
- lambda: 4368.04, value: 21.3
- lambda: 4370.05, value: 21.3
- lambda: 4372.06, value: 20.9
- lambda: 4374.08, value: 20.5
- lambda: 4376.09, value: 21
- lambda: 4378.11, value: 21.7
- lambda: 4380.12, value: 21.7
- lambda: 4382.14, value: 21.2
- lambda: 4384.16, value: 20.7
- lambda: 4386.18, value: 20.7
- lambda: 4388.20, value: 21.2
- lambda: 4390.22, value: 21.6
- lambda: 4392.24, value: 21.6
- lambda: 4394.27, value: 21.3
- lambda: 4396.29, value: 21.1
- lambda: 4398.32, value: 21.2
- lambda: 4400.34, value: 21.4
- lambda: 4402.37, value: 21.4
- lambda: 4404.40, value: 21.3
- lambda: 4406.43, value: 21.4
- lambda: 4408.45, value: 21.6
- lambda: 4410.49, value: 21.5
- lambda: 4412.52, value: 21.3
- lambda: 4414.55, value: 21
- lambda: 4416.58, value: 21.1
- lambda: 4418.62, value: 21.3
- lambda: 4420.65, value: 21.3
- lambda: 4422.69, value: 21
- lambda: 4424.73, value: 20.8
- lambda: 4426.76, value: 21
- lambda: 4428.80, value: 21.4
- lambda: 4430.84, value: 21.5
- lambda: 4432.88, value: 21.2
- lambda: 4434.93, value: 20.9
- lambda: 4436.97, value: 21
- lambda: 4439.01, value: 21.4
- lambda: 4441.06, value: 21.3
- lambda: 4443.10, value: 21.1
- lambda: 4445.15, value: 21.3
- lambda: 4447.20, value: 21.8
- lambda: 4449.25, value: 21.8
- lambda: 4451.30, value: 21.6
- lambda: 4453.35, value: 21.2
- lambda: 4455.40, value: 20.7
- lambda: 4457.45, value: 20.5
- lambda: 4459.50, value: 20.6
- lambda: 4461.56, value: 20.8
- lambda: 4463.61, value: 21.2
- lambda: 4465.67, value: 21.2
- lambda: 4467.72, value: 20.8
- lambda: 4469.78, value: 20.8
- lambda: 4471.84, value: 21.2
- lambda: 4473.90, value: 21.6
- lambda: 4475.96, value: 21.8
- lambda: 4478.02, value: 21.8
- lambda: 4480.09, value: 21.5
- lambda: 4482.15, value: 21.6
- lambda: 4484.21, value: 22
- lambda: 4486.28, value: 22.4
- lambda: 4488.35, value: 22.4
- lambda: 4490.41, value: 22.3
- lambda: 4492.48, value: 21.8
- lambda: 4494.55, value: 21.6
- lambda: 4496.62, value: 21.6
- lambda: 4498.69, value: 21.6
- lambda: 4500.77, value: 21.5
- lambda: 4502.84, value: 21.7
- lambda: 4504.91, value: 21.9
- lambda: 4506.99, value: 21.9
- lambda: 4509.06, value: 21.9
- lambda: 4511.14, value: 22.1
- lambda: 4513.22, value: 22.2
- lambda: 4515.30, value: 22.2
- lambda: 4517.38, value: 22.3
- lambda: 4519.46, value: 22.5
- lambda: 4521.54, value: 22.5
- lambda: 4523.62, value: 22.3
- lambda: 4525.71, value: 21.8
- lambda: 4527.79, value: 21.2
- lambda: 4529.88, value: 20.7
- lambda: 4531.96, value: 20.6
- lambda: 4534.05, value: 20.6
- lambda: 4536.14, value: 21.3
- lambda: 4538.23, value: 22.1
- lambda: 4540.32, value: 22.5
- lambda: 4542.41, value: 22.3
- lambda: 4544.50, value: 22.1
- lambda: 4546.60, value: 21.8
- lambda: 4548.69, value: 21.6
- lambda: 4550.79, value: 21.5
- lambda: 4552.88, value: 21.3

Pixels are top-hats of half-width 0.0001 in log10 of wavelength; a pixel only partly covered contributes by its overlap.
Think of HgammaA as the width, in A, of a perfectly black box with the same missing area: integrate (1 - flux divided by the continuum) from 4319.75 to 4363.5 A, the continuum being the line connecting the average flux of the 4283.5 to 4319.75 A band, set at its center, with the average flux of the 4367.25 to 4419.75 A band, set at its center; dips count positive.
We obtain 1.0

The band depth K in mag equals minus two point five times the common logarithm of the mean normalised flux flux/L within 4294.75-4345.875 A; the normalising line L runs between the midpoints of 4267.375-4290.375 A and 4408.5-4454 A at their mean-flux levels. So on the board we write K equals 0.07 mag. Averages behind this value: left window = 20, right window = 21.3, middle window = 19.1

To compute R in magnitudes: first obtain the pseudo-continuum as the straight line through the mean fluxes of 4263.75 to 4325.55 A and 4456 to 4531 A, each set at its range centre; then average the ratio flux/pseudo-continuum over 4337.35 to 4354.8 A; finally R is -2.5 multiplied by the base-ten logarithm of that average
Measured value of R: 0.109 mag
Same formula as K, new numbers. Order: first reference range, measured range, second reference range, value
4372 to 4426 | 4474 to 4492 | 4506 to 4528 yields 0.00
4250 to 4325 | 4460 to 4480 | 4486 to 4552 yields 0.01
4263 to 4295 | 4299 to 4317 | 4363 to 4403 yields 0.10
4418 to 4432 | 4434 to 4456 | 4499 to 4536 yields 0.00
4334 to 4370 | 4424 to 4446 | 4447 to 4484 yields -0.02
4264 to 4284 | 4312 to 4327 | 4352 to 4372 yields 0.00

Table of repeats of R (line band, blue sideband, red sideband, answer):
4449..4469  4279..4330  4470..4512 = 0.020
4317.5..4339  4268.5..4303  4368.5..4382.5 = 0.007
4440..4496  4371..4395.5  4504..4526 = 0.019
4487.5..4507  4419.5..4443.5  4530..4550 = -0.019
